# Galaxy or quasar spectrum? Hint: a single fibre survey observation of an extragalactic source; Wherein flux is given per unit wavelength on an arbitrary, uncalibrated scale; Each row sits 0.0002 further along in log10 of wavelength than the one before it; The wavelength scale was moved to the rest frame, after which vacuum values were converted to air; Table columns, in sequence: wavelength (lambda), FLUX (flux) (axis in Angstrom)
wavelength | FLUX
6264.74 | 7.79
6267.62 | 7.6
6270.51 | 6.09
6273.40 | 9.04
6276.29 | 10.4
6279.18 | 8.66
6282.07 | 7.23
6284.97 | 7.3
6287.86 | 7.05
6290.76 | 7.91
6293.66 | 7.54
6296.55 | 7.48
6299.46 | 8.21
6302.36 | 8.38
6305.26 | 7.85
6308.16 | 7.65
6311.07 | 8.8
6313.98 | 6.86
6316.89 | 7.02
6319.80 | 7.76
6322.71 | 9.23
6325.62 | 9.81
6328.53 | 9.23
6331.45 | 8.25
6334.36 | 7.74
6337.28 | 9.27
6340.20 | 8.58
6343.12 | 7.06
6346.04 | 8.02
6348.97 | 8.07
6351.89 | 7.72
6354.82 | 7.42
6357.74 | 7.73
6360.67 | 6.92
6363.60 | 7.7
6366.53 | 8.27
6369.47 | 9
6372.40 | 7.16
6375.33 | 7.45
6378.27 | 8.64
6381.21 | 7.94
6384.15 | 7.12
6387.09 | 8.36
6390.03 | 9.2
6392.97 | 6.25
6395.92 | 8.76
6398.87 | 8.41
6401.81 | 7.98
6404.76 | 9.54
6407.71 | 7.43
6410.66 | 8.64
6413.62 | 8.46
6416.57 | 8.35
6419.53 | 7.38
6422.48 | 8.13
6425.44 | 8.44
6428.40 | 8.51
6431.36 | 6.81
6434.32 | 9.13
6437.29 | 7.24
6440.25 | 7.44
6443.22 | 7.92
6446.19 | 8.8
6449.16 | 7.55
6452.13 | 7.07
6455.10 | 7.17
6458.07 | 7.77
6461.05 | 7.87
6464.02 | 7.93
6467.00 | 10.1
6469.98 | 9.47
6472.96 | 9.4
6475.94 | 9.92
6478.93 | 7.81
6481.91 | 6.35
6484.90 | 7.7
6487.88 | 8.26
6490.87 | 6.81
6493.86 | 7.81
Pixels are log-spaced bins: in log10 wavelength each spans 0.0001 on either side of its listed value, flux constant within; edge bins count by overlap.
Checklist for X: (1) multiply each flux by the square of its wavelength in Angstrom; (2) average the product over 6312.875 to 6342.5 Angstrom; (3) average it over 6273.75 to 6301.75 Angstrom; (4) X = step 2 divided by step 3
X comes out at 1.1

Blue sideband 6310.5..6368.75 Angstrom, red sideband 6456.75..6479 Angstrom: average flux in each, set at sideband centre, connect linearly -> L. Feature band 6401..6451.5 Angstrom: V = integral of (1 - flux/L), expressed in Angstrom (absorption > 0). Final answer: 2.99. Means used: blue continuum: 8.07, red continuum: 8.85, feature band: 8.09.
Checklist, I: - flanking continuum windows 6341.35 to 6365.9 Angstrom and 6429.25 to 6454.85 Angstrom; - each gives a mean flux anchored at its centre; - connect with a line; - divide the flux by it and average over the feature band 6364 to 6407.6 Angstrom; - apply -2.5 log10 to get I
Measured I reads -0.06 mag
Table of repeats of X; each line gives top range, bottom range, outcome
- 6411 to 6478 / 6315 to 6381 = 1.05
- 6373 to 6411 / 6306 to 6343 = 1.00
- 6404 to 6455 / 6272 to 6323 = 1.04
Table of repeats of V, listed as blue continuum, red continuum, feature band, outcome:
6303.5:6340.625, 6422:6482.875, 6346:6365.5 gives 1.5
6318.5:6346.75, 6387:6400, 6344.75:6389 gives 2.5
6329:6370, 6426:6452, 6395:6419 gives -1.4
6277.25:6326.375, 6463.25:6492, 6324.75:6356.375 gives -0.9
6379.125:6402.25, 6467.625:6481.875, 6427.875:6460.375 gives 3.2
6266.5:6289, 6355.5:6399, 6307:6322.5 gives 0.3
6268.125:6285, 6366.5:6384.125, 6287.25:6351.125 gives -0.1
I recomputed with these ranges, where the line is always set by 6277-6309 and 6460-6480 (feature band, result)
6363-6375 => 0.04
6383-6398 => 0.06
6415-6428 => 0.07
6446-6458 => 0.17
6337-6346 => 0.00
